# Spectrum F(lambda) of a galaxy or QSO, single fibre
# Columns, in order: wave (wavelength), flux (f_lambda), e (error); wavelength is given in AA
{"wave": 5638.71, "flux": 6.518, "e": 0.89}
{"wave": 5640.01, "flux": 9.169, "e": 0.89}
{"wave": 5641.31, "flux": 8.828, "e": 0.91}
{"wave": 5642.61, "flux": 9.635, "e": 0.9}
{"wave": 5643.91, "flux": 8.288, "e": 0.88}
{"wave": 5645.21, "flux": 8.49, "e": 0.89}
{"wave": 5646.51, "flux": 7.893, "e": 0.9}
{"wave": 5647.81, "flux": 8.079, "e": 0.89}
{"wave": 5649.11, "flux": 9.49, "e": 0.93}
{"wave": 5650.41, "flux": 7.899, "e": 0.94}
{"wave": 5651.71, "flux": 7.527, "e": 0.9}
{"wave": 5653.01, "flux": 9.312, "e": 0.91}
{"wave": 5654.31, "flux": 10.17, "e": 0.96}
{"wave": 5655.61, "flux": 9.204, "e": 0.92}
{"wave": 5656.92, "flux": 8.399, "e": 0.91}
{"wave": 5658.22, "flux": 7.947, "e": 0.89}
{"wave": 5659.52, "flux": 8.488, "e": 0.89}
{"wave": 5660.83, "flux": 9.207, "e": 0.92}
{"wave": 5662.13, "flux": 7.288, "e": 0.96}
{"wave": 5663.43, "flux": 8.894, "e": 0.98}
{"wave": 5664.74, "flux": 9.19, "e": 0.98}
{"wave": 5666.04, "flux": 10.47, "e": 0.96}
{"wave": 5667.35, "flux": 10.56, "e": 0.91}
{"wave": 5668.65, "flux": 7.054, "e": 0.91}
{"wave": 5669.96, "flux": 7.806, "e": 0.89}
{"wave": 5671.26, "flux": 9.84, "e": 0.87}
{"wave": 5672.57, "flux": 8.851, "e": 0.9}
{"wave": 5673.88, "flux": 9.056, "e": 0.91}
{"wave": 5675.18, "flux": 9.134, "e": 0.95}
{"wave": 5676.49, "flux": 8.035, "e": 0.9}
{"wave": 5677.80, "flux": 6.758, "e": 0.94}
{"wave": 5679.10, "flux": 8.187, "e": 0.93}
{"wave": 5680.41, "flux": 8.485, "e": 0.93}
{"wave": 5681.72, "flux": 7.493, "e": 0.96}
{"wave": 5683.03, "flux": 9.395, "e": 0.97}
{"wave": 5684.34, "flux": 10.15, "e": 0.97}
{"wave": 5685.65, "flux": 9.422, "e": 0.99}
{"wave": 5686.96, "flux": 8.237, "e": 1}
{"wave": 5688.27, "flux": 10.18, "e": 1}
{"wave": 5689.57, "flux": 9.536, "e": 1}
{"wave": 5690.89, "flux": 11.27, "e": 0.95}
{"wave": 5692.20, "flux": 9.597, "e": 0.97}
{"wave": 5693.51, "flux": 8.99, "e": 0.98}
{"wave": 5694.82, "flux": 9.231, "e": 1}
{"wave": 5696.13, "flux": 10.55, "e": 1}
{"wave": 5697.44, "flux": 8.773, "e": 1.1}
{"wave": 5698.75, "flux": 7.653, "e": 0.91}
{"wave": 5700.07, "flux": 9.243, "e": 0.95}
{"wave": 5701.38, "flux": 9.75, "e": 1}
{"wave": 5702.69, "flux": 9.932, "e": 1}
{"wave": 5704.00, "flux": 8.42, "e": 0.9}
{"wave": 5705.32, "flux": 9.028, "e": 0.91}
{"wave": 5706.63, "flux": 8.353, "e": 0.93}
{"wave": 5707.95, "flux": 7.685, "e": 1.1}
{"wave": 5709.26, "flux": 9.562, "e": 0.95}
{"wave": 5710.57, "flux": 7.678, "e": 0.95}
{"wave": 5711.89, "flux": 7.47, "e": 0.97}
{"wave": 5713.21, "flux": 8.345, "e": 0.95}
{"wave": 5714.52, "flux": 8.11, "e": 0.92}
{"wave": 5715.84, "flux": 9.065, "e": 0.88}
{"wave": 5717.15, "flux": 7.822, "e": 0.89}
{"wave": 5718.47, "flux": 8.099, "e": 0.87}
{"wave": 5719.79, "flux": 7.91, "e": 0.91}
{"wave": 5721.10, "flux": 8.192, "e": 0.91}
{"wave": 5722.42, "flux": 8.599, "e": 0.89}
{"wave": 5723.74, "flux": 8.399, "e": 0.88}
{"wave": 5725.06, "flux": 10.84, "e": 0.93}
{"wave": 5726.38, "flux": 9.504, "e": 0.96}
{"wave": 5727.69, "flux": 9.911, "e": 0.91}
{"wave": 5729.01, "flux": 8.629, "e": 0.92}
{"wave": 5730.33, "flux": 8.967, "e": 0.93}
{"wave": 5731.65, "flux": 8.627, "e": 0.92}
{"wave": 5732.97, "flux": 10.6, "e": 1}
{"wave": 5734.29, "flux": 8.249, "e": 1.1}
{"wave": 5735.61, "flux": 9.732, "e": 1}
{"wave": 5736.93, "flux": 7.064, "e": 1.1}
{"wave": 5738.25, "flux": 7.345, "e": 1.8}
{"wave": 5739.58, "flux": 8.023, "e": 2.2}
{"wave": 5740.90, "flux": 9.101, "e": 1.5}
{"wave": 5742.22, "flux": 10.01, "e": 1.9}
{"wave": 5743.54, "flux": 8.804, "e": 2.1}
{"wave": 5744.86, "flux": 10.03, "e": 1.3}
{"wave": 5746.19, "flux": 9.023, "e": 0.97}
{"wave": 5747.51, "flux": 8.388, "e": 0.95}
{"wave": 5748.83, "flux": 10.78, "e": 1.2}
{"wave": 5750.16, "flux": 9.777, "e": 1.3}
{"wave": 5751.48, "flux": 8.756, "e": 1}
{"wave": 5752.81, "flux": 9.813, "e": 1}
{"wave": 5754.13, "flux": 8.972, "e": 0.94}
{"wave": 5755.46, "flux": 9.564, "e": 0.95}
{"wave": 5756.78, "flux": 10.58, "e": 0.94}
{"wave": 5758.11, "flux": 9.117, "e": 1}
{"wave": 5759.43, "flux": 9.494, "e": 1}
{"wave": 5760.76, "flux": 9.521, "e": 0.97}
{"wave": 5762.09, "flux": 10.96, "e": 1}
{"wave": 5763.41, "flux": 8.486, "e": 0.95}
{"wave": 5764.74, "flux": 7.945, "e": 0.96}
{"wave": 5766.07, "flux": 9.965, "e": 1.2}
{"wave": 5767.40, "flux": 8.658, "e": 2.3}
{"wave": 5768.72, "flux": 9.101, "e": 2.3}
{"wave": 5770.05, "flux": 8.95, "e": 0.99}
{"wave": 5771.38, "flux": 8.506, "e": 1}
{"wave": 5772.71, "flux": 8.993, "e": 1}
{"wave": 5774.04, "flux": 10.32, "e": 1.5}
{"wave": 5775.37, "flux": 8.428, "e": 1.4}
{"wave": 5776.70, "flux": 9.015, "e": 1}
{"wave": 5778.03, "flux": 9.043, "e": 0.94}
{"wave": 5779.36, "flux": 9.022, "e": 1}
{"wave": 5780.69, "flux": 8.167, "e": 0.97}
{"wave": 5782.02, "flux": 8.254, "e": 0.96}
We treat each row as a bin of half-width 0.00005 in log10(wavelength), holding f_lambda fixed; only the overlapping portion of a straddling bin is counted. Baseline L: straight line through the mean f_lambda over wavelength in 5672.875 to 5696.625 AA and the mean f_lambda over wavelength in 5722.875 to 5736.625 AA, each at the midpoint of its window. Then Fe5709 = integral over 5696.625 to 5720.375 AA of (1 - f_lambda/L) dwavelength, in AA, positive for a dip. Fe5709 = 1.7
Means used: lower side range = 9.08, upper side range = 9.28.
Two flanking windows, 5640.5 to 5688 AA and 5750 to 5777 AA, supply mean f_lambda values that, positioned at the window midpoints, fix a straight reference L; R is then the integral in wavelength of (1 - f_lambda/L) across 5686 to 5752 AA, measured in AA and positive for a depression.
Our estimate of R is 0.5 AA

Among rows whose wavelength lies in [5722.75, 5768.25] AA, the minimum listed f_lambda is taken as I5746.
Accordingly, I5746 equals 7.064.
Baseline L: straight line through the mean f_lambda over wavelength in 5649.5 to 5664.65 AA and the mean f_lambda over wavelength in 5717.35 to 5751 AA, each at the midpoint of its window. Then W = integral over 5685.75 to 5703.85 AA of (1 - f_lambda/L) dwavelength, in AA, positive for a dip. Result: -1.3 AA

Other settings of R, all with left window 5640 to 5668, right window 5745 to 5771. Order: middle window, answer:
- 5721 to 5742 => 0.7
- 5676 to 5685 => 0.6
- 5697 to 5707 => 0.2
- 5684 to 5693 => -0.7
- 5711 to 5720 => 1.0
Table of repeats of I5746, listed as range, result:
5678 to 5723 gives 7.47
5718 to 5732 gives 7.91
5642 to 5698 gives 6.758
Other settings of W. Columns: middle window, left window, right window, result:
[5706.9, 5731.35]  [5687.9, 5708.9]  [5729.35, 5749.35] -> 1.4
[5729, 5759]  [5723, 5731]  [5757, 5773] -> 0.5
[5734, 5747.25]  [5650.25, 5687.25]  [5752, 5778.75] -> 0.6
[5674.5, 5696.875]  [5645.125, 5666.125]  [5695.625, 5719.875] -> -1.2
